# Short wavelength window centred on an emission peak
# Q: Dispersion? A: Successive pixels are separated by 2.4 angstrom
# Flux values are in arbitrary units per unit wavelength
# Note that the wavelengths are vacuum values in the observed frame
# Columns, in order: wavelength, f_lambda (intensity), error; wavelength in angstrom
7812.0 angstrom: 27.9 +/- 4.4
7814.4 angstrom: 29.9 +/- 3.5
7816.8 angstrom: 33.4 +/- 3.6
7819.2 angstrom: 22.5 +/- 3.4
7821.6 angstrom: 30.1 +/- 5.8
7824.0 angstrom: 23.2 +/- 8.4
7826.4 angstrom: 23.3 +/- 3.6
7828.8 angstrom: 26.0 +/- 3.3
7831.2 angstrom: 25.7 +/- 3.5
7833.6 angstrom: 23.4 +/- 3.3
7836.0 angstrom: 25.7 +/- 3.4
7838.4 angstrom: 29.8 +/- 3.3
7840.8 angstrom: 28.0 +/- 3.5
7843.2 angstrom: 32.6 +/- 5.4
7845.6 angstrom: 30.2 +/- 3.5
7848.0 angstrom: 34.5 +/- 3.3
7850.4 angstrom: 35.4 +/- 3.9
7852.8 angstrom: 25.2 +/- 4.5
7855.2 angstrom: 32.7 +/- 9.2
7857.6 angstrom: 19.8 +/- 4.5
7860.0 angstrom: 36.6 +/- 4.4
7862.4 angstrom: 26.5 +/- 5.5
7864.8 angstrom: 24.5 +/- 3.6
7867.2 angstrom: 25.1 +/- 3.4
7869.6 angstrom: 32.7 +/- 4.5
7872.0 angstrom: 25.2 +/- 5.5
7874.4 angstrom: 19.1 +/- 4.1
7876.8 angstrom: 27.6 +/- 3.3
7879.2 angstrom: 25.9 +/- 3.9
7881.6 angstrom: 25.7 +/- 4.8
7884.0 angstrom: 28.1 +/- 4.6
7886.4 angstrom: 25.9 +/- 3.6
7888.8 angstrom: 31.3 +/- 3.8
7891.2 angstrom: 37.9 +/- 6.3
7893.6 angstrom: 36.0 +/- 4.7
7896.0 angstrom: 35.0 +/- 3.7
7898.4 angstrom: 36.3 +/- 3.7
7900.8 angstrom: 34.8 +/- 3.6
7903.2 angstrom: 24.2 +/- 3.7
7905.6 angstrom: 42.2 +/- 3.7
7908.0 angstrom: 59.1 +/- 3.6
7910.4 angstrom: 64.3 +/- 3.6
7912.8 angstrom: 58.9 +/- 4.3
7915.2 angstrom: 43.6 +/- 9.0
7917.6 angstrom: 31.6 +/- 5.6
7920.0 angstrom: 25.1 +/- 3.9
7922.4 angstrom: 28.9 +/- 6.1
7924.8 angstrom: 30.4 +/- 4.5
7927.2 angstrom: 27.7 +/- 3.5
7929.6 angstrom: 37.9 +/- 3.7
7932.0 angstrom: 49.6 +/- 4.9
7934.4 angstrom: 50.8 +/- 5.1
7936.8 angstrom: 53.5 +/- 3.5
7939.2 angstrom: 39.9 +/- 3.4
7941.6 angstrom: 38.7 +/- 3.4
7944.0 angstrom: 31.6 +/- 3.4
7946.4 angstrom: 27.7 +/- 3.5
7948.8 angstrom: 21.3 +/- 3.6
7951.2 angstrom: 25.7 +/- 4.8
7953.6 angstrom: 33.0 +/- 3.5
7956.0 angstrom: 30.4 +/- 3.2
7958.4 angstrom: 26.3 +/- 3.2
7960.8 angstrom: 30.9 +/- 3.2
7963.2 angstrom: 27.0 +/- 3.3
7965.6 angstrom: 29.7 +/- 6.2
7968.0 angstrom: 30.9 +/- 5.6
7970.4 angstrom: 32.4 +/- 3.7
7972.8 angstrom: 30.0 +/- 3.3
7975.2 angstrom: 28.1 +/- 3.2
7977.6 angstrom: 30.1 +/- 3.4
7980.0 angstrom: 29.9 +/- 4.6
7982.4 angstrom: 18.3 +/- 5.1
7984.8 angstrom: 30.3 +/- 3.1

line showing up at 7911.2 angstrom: H-alpha 6563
